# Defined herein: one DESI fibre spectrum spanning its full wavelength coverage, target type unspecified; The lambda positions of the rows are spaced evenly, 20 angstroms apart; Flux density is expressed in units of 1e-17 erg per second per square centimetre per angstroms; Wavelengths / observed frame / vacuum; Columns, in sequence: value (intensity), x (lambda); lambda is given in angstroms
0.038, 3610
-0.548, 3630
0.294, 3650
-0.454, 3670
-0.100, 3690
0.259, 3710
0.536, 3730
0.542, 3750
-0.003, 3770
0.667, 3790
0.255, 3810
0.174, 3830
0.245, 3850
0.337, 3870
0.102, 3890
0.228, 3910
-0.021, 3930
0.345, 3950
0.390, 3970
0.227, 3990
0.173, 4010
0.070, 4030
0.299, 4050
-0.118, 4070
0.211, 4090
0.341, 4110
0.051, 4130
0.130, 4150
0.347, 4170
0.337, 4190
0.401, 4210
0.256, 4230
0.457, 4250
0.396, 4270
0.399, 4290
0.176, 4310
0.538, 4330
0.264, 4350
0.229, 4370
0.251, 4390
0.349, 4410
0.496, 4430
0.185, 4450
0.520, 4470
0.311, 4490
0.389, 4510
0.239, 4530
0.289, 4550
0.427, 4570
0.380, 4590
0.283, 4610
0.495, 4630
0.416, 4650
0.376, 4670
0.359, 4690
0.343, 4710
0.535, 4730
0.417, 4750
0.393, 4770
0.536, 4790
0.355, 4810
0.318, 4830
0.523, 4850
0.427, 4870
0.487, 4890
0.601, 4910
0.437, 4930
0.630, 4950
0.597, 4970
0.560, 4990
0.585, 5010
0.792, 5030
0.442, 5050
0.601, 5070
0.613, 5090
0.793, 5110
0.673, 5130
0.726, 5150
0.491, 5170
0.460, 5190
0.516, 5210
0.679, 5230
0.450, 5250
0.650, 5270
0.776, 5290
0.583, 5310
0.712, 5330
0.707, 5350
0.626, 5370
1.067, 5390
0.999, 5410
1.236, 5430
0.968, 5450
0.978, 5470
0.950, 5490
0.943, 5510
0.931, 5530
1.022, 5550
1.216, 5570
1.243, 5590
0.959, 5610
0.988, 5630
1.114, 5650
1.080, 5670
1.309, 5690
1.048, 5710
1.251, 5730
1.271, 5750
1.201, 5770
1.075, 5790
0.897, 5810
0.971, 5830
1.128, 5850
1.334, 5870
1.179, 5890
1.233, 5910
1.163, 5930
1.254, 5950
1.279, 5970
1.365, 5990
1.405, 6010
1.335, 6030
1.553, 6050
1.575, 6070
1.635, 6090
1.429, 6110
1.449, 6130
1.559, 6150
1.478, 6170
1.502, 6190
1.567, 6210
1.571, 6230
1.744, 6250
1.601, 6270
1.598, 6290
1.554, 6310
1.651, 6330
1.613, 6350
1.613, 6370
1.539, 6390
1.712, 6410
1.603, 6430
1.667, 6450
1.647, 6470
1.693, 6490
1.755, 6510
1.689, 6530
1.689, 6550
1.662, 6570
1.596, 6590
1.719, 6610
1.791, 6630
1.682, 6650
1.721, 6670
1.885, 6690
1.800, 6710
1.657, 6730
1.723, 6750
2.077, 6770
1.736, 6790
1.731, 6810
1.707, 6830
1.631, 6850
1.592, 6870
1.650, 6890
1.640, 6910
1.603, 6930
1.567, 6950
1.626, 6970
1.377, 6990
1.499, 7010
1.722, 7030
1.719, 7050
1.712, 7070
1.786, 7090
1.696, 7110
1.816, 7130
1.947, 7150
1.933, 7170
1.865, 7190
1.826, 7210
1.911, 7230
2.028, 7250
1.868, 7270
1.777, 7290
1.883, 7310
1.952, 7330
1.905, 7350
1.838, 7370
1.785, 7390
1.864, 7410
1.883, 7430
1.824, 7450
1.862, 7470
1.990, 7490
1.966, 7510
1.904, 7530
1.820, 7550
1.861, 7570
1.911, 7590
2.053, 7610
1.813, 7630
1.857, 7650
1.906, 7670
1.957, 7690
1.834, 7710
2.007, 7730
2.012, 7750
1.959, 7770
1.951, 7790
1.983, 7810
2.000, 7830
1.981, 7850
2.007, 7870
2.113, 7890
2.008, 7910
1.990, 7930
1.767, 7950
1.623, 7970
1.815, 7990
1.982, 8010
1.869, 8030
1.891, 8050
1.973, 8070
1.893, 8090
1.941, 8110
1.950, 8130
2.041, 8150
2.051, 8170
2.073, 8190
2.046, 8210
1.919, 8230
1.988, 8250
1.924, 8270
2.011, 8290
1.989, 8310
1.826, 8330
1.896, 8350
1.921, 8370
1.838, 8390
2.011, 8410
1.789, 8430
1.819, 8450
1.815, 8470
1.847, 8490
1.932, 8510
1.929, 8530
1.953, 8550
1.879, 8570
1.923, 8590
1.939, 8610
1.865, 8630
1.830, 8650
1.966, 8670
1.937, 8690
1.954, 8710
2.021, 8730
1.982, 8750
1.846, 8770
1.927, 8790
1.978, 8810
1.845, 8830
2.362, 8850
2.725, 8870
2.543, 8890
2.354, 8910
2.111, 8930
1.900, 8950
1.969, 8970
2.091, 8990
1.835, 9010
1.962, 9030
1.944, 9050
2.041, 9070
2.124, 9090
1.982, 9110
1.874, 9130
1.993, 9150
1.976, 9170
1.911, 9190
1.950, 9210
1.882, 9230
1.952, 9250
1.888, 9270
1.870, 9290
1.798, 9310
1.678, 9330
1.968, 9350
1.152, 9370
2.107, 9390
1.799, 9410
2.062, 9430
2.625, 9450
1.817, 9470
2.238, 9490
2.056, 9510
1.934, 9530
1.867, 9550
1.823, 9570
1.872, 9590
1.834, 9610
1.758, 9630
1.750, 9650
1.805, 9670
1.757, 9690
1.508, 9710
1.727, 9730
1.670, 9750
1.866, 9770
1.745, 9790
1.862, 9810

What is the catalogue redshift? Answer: 0.351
